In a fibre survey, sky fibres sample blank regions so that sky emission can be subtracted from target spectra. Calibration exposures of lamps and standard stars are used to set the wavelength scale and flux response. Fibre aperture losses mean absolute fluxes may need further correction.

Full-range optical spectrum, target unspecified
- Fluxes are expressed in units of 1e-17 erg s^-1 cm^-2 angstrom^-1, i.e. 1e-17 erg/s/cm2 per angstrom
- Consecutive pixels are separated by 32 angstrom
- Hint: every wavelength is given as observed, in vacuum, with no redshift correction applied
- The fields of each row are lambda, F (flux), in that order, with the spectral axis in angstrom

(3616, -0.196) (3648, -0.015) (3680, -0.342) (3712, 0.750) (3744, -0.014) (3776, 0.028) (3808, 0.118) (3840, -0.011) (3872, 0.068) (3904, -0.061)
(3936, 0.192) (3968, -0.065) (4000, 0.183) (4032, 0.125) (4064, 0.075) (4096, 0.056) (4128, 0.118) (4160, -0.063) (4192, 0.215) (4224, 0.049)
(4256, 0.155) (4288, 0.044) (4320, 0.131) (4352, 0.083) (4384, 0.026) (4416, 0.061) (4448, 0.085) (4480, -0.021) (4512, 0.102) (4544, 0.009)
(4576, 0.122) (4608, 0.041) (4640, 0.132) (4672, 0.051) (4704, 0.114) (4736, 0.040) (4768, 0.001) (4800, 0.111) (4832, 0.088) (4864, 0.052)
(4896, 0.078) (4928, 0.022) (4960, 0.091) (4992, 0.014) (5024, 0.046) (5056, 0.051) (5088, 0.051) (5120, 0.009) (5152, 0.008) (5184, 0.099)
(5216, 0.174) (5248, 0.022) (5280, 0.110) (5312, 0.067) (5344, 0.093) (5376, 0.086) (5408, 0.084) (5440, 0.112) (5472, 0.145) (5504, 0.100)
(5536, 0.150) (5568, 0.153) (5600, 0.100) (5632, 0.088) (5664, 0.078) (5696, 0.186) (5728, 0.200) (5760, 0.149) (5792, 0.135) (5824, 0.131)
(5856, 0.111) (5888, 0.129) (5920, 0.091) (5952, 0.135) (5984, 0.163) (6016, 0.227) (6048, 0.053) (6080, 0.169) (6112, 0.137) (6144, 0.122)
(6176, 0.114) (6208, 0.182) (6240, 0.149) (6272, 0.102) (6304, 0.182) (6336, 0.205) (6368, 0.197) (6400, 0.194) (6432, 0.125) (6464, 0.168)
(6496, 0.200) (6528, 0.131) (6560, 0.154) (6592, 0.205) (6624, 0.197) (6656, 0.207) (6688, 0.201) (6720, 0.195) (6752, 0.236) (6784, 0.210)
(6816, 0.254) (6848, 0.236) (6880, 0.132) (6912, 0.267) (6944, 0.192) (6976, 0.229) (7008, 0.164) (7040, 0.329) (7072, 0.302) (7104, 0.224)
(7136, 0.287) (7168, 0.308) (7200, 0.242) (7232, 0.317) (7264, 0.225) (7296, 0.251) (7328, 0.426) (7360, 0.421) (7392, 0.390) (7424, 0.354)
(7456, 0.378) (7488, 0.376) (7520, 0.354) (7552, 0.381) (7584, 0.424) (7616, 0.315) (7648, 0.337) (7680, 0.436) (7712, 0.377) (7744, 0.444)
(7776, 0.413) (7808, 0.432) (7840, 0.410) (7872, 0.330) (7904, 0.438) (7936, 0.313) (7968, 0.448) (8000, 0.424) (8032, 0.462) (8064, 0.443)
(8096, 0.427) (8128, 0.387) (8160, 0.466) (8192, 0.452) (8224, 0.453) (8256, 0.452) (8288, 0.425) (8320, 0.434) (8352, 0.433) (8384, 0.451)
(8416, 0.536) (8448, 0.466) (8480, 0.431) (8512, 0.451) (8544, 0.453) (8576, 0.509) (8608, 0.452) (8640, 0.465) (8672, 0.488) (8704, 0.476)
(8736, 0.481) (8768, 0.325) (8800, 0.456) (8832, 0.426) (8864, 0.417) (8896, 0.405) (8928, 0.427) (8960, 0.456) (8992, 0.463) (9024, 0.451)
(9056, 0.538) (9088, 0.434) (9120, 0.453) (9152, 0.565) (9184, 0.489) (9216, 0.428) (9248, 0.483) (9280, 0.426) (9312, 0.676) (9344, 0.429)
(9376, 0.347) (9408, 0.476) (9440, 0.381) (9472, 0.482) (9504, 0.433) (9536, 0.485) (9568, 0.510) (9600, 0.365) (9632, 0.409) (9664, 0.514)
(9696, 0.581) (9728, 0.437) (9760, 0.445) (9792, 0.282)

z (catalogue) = 0.83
